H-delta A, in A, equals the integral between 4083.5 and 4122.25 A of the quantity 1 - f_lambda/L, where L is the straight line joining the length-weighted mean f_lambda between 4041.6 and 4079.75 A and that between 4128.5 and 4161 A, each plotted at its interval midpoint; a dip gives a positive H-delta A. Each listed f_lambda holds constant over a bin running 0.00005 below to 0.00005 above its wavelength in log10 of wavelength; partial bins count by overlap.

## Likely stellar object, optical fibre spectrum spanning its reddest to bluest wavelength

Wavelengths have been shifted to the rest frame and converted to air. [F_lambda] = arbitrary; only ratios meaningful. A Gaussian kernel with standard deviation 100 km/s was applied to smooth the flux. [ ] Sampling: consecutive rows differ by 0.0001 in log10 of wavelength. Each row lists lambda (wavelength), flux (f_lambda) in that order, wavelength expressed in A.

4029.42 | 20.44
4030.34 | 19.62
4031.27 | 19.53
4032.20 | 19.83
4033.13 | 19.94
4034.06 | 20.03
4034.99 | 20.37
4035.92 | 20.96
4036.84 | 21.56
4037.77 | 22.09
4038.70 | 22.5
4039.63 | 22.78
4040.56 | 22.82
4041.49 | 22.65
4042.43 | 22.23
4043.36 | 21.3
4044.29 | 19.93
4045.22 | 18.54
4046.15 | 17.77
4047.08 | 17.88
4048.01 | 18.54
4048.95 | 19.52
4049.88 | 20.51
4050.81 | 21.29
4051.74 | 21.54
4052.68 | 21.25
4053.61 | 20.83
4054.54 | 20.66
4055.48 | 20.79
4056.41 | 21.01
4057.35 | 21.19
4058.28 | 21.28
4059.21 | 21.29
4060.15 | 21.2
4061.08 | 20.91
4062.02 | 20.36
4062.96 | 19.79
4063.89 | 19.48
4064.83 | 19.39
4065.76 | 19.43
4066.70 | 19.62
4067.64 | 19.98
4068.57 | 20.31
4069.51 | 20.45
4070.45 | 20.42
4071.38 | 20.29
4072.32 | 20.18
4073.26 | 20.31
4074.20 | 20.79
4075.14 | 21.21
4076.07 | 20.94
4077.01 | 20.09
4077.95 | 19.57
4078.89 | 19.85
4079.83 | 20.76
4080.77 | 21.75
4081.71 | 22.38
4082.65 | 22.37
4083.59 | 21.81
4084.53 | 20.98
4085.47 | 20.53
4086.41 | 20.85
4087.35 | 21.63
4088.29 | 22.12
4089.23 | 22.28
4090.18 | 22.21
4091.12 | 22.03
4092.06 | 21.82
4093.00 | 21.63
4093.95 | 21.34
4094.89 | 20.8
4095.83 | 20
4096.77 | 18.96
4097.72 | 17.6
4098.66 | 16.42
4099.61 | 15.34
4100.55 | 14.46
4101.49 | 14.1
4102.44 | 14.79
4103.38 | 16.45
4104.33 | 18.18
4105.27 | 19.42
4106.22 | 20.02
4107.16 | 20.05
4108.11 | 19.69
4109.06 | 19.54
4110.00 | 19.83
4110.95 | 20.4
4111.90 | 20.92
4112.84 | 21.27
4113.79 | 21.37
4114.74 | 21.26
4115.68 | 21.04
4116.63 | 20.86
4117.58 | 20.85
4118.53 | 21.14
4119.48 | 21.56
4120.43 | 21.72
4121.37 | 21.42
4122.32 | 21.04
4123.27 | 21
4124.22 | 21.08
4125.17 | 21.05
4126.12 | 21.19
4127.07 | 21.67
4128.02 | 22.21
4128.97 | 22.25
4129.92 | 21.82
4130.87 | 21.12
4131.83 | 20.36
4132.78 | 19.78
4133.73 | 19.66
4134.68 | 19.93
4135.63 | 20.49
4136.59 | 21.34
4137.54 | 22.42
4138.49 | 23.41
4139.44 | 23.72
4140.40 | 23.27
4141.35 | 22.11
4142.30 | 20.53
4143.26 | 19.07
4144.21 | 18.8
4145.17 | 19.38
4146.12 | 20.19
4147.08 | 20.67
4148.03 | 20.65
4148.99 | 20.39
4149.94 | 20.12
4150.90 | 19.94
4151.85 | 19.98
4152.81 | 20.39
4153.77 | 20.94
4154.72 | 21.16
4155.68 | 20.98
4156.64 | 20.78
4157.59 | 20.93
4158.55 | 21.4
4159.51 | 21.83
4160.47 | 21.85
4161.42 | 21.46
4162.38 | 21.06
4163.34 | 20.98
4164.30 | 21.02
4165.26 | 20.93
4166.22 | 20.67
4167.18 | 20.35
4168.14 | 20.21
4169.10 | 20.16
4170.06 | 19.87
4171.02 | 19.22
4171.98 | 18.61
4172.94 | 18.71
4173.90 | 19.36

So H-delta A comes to 1.3 A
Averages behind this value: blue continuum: 20.3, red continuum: 20.9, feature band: 20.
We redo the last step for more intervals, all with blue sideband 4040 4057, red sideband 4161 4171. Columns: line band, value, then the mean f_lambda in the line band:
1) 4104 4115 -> 0.20 A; 20.2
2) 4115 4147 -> -0.88 A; 21.1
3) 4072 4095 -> -0.77 A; 21.2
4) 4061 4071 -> 0.26 A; 20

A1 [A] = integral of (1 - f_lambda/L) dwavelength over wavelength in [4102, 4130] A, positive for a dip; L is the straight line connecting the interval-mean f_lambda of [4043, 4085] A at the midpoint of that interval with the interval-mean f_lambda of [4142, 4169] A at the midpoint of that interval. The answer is 0.0 A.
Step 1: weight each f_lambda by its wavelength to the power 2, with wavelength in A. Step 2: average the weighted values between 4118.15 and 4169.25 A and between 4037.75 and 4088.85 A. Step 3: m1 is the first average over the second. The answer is 1.05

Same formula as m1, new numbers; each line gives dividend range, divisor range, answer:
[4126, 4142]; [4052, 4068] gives 1.09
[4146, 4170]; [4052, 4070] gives 1.06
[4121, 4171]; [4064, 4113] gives 1.08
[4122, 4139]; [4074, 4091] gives 1.02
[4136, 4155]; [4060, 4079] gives 1.07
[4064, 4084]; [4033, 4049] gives 1.01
